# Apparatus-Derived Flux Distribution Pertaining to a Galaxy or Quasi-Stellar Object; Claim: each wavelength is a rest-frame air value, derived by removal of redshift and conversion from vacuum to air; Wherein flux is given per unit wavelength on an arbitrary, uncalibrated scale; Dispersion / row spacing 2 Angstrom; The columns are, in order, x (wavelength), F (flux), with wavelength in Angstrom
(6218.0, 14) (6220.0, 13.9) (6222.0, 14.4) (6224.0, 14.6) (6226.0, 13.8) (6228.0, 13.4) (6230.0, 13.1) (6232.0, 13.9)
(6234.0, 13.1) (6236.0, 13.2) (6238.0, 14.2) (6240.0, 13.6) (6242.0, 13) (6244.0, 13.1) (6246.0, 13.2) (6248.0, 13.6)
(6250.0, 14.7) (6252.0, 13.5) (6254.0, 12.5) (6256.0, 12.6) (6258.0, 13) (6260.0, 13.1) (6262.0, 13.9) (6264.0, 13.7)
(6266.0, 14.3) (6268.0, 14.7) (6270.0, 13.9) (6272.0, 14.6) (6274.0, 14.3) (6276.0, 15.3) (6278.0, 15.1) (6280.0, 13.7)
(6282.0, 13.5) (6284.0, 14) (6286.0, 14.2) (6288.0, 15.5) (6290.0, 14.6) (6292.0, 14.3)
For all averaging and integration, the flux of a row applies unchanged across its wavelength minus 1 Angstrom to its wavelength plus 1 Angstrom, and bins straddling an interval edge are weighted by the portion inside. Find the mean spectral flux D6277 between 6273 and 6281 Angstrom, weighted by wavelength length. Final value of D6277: 14.6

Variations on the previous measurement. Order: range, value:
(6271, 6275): 14.4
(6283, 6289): 14.6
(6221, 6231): 13.9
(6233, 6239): 13.5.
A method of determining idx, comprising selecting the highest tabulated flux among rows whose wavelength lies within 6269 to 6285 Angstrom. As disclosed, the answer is 15.3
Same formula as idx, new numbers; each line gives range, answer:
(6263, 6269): 14.7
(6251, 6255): 13.5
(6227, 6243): 14.2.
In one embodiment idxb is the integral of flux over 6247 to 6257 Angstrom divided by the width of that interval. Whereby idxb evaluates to 13.4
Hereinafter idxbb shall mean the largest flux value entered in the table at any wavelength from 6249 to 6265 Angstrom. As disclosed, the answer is 14.7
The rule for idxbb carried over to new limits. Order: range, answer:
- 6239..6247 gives 13.6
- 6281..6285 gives 14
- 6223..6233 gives 14.6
